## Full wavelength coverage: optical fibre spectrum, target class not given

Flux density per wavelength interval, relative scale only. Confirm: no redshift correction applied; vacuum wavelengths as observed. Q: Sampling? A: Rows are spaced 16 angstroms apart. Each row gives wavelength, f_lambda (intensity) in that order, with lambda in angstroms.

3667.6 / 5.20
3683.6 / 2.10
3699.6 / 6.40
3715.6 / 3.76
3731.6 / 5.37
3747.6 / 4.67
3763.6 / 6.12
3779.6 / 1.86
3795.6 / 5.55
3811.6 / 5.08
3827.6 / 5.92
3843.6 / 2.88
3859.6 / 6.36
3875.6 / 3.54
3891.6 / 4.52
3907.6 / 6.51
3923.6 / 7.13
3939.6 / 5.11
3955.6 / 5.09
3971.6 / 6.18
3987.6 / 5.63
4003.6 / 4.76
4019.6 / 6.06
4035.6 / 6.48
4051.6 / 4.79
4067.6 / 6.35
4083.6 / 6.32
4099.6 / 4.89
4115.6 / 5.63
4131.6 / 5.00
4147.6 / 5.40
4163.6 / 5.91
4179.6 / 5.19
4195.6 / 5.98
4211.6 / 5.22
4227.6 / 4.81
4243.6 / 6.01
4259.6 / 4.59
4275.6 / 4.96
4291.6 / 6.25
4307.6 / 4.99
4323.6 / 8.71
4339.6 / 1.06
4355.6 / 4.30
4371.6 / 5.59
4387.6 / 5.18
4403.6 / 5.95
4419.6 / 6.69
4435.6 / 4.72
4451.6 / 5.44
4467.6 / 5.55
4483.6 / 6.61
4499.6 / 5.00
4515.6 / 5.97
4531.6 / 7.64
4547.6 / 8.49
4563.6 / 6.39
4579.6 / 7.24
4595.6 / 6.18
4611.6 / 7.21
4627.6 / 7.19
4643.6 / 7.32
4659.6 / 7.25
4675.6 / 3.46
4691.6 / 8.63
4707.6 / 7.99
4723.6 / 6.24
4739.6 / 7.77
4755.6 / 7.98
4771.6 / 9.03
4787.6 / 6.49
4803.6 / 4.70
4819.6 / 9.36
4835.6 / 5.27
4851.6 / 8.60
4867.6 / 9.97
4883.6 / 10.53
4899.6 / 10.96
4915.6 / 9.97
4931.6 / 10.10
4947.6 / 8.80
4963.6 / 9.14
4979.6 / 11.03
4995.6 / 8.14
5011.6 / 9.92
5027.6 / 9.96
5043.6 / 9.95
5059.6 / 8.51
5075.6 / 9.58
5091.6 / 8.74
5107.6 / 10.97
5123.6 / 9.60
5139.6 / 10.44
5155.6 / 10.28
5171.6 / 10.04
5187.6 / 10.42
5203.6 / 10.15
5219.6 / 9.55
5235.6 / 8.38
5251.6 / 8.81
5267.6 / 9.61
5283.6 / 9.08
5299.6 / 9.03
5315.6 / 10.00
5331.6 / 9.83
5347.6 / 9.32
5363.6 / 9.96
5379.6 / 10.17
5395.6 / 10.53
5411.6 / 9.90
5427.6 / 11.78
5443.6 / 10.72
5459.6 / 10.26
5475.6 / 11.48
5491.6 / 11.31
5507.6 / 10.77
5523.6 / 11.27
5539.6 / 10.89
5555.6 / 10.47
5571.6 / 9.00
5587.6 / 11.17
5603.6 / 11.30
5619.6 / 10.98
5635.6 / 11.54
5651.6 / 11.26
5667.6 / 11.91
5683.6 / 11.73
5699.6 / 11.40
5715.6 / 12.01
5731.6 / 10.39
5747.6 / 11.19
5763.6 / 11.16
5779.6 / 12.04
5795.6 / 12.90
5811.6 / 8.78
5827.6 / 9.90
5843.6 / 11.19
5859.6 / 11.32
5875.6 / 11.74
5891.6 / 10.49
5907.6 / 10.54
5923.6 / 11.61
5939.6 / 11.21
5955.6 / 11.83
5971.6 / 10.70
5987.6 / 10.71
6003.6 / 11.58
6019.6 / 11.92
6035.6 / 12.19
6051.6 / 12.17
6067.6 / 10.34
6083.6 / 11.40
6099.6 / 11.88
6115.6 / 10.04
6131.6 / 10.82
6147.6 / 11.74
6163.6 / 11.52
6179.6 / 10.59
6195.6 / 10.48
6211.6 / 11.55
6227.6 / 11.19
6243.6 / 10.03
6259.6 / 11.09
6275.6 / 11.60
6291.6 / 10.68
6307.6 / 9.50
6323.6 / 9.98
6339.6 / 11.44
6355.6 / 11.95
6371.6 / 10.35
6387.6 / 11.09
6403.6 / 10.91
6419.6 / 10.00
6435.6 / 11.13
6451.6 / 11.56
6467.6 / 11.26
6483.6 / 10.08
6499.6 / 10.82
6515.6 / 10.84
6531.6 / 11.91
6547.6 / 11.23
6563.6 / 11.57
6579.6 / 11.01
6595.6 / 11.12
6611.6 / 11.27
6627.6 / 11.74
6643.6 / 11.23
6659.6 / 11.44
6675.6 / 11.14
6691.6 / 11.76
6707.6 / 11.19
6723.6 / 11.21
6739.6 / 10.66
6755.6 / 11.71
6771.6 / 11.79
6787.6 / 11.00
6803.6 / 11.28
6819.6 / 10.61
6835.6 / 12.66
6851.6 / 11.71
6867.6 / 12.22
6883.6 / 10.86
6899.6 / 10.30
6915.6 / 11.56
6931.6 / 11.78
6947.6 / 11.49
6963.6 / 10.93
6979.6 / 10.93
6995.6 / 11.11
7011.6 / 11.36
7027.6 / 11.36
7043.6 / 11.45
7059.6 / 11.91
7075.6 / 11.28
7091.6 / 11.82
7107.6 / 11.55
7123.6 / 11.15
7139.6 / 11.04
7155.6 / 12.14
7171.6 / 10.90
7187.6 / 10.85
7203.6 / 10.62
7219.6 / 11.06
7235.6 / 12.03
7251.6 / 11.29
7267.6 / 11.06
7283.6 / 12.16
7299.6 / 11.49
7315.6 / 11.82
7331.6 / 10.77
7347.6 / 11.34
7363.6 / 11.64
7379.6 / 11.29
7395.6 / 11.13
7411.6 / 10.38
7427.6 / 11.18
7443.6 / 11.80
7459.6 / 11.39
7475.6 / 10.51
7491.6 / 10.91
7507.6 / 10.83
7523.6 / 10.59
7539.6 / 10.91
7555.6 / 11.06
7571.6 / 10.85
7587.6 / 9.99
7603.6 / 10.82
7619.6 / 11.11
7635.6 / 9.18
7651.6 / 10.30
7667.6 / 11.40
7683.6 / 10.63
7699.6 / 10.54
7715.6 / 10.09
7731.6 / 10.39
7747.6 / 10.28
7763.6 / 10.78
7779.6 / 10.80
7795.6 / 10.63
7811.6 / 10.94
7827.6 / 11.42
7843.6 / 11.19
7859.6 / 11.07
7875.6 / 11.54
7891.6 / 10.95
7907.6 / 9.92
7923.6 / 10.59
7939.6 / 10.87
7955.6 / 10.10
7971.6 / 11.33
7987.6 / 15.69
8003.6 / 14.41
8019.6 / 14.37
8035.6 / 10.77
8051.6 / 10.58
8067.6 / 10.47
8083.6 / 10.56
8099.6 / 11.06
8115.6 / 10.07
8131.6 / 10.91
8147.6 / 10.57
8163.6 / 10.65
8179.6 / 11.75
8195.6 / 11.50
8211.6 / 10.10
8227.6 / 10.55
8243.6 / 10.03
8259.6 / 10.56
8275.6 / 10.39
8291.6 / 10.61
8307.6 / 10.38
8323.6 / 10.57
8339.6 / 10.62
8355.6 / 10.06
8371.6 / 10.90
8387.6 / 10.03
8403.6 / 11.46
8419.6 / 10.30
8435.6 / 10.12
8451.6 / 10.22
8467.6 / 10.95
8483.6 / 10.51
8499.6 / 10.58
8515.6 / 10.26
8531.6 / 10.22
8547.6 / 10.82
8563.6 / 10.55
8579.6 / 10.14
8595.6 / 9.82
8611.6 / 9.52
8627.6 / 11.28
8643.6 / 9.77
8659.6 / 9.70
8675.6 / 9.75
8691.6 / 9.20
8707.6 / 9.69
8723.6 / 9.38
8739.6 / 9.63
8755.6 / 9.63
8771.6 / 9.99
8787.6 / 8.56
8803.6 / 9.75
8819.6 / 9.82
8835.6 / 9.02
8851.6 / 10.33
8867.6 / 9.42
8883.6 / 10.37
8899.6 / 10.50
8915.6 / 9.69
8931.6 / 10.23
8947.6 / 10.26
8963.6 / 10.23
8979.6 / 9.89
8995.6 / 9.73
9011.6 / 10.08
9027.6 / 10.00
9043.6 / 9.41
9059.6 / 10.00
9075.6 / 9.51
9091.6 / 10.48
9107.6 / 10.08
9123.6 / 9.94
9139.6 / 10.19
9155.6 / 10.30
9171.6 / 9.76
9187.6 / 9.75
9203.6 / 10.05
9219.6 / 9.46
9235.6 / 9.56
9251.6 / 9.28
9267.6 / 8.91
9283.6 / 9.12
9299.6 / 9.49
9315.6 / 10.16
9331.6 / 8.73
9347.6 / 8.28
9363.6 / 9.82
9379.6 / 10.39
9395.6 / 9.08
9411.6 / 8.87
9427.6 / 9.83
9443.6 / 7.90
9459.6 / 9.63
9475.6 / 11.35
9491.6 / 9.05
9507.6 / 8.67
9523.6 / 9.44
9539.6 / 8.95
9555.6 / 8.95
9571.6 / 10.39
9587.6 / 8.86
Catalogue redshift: 0.22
